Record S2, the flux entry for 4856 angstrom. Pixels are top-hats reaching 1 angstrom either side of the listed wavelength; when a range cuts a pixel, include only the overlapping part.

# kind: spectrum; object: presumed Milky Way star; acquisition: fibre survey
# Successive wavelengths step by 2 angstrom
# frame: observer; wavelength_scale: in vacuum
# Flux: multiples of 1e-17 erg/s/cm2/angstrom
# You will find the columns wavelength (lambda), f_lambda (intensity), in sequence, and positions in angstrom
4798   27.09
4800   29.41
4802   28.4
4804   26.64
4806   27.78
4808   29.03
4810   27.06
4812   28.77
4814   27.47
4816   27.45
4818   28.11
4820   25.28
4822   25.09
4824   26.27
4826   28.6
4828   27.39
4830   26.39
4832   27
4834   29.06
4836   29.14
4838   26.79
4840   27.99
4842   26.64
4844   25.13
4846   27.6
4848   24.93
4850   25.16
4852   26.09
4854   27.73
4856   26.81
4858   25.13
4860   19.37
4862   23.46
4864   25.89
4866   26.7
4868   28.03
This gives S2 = 26.81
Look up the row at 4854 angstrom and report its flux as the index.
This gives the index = 27.73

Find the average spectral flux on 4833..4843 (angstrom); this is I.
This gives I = 27.9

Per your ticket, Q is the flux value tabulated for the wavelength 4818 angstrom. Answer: 28.11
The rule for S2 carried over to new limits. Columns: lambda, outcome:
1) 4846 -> 27.6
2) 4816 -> 27.45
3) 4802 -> 28.4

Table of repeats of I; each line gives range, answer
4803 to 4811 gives 27.6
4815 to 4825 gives 26.4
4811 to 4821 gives 27.4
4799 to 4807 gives 28.1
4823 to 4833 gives 27.1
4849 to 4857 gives 26.4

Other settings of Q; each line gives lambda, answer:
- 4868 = 28.03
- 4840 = 27.99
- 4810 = 27.06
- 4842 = 26.64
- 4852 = 26.09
